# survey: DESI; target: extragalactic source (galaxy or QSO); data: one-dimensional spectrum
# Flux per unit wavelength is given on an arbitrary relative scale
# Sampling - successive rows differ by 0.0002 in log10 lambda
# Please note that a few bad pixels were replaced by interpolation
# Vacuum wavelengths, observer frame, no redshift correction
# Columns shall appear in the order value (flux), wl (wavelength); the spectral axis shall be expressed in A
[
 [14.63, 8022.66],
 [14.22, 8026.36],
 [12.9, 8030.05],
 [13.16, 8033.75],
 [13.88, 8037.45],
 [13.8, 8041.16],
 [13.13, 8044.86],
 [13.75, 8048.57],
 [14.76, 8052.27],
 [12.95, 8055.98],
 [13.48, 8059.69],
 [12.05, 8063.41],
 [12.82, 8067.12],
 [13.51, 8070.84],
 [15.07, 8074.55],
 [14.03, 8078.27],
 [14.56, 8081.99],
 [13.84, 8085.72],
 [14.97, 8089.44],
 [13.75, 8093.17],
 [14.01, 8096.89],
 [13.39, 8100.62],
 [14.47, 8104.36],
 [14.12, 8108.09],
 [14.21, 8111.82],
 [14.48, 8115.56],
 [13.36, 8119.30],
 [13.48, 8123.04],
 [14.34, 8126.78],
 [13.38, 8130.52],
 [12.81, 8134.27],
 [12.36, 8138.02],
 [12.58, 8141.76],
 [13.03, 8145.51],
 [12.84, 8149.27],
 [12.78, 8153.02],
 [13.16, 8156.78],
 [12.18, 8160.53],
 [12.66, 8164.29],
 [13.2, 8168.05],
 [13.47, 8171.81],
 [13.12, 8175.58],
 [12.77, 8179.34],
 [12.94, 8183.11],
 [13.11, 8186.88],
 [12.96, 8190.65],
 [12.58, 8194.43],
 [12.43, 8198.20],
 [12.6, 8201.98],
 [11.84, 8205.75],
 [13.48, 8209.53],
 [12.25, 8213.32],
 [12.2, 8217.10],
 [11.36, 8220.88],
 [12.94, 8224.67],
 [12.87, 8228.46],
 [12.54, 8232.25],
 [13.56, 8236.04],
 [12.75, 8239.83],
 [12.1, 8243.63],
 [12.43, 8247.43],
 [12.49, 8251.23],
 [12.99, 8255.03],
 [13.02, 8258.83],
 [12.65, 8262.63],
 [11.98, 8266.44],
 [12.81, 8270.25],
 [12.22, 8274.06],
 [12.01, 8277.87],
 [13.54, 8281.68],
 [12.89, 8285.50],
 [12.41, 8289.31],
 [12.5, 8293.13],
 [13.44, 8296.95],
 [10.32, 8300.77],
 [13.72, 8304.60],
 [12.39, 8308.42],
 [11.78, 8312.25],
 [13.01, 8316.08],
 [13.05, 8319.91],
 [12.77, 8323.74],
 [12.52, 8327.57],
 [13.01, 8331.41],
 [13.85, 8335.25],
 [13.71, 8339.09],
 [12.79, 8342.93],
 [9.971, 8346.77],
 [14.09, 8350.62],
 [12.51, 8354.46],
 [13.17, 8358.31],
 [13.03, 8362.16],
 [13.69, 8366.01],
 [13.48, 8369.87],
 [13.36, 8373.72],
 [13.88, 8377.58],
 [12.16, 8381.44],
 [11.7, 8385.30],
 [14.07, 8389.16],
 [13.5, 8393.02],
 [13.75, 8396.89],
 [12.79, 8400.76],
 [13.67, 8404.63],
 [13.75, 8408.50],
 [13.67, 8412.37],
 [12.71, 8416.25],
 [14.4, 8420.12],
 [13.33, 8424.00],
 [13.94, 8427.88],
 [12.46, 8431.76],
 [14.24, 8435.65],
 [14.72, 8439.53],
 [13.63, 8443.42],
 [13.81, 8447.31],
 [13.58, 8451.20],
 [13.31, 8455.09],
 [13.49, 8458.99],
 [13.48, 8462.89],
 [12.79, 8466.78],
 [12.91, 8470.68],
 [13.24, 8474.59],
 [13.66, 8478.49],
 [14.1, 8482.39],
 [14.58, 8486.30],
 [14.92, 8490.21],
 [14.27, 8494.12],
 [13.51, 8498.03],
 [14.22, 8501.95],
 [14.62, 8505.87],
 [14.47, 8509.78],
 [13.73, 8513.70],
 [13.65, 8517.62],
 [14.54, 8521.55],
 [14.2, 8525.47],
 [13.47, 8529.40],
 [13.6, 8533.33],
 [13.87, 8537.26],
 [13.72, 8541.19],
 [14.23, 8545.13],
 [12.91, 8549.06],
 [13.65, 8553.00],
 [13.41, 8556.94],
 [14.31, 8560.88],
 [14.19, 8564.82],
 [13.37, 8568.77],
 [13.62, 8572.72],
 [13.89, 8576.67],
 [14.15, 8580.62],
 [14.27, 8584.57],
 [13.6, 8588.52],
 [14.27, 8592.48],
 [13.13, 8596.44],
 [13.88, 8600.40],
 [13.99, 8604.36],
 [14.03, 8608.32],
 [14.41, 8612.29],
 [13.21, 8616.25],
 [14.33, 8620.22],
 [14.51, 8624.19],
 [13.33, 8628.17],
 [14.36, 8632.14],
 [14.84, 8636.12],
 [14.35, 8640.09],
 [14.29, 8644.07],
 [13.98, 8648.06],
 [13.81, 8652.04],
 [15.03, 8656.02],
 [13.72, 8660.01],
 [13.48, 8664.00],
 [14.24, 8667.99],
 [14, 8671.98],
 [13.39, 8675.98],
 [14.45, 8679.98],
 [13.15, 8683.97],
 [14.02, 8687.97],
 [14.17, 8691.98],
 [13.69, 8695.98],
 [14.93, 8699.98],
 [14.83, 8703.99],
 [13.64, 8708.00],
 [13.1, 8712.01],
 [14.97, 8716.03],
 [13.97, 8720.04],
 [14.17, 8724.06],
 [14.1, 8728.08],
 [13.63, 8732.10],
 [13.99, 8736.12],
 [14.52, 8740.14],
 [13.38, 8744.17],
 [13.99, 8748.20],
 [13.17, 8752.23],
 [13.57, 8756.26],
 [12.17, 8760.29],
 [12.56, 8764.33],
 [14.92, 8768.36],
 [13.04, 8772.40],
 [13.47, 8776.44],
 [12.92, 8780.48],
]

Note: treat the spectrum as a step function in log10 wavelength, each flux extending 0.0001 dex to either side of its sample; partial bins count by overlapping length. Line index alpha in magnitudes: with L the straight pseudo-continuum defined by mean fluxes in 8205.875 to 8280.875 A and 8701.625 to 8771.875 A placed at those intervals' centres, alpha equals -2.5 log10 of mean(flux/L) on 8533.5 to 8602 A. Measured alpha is -0.03 mag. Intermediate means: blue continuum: 12.6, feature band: 13.8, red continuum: 13.8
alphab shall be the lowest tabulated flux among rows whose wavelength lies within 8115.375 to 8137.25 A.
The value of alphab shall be 12.81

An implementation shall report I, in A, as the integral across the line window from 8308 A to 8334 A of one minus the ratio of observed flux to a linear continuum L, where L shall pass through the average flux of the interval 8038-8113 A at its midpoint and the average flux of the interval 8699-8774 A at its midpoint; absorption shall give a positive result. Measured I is 2.1 A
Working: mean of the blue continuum 13.8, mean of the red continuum 13.8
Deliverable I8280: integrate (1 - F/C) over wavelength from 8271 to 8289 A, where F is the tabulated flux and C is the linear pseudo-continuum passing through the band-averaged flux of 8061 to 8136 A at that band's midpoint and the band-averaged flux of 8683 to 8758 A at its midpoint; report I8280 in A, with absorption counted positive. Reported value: 1.6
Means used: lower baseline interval 13.8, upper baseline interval 14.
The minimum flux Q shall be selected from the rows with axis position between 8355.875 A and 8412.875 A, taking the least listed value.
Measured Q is 11.7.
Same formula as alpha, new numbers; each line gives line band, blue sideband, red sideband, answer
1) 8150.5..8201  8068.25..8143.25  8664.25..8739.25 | 0.080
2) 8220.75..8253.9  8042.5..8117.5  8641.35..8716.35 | 0.105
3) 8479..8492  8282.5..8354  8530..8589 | -0.077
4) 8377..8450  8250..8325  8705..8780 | -0.047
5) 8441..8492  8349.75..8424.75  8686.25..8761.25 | -0.015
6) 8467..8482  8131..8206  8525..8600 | 0.021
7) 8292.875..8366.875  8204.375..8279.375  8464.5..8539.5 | 0.020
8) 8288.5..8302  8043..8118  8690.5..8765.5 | 0.134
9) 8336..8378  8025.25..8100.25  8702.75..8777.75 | 0.055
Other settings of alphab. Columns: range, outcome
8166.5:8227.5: 11.36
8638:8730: 13.1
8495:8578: 12.91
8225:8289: 11.98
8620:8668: 13.33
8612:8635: 13.21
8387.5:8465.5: 12.46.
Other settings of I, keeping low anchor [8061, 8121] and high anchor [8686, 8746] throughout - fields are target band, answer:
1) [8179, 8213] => 3.0 A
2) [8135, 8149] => 1.2 A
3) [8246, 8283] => 3.6 A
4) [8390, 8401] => 0.4 A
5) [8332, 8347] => 1.1 A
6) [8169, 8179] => 0.5 A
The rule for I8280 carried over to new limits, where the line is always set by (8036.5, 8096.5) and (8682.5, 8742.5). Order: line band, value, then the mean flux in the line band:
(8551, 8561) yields 0.22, 13.7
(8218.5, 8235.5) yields 1.64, 12.5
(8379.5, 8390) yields 1.07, 12.5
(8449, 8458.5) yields 0.33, 13.5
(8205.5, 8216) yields 0.94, 12.6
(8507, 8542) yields 0.10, 13.9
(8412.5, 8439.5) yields 0.63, 13.6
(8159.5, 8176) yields 1.04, 12.9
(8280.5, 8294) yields 1.02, 12.8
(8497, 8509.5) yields -0.21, 14.2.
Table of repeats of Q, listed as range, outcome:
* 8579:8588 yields 14.15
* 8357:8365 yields 13.03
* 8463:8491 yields 12.79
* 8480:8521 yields 13.51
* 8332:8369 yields 9.971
